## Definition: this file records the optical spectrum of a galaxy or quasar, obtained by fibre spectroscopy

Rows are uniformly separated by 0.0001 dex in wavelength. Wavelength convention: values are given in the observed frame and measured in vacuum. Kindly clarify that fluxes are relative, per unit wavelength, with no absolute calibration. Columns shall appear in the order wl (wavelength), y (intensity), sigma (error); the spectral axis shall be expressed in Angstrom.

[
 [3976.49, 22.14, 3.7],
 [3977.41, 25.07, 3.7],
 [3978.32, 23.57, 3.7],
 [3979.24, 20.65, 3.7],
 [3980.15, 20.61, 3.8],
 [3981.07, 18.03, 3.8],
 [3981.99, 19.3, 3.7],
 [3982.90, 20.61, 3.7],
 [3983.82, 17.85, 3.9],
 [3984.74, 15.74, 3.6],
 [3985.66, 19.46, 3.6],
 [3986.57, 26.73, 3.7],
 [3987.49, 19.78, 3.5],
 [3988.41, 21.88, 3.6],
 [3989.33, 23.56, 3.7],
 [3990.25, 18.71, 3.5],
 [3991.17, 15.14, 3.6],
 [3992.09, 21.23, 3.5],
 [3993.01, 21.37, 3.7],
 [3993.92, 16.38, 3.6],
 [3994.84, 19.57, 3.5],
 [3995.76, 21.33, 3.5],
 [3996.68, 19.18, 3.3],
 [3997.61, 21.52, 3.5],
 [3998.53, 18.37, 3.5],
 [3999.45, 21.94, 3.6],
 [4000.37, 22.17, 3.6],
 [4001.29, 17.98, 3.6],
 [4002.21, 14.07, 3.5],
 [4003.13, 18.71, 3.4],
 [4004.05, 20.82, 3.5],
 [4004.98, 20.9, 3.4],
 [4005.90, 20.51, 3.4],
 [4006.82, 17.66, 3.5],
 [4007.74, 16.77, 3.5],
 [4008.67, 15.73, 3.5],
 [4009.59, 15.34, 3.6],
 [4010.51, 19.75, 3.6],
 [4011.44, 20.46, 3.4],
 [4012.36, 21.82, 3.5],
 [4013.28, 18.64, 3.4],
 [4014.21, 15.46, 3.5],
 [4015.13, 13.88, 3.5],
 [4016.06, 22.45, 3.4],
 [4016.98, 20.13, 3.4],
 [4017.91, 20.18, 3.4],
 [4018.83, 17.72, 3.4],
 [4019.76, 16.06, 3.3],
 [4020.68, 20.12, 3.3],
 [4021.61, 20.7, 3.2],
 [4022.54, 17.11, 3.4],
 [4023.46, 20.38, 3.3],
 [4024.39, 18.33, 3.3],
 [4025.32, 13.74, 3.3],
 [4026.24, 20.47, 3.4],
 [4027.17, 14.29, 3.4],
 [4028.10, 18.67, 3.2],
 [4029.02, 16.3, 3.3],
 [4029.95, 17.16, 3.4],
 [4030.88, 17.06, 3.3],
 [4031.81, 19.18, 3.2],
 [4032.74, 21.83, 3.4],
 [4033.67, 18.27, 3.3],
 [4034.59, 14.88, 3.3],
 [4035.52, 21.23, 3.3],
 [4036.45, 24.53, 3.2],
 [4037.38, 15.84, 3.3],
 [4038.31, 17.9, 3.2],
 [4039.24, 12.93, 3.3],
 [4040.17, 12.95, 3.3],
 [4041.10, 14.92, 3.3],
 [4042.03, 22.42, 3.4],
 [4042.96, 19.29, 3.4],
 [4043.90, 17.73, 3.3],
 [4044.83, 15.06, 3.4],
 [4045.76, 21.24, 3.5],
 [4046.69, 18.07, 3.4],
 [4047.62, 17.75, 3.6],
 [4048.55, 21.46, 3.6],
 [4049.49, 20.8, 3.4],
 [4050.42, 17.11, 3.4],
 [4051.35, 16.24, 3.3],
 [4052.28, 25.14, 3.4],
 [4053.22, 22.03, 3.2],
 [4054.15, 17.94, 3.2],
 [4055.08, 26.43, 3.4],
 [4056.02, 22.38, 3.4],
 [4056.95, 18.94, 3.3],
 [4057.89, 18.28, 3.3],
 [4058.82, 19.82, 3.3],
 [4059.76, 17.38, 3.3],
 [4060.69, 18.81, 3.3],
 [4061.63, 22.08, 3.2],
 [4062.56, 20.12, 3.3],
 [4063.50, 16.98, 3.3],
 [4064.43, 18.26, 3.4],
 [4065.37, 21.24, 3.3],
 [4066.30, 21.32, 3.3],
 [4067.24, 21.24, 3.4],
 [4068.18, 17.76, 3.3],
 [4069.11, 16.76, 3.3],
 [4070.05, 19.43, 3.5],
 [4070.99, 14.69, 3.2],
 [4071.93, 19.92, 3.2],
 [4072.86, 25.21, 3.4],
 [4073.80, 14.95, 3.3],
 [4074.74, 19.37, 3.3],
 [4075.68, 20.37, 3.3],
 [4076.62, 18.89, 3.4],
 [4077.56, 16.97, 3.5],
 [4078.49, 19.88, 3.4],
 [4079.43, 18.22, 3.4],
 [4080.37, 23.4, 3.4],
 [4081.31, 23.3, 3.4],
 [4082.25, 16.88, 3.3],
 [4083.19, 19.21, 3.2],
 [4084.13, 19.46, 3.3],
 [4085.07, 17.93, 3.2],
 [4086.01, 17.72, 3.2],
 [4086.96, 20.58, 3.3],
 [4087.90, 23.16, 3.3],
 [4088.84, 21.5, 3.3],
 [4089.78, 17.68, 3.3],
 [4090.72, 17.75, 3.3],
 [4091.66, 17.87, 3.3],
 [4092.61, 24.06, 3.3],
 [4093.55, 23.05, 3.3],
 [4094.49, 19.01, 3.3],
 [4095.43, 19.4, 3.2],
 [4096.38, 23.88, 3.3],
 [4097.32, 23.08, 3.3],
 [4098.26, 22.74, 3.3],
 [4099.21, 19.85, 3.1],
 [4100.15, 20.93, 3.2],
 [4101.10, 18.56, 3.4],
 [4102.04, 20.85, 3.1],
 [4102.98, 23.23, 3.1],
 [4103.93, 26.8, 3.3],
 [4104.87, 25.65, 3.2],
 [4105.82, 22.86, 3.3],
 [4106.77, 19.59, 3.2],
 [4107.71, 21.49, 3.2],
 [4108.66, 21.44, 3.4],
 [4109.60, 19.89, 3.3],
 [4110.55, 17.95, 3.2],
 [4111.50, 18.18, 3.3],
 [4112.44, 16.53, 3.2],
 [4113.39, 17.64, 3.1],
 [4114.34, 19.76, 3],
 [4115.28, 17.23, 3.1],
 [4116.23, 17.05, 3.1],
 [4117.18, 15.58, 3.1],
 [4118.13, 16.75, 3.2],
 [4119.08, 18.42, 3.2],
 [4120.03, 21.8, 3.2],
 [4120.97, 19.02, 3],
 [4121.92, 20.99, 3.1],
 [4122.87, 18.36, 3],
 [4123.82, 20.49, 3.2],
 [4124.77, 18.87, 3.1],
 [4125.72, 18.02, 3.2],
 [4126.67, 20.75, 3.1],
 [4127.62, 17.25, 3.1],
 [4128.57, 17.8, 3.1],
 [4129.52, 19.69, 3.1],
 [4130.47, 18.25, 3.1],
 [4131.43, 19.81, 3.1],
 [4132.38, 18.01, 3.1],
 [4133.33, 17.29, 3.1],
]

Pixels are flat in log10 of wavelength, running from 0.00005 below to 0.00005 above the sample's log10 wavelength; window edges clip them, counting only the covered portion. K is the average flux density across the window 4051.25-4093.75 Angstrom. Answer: 19.8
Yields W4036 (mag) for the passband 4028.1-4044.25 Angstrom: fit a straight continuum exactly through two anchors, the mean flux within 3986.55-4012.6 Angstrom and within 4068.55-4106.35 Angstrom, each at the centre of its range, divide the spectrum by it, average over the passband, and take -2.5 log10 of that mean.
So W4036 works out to 0.11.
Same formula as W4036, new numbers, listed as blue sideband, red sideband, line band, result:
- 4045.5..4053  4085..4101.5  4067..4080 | 0.08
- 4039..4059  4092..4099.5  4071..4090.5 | 0.07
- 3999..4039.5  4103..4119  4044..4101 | -0.04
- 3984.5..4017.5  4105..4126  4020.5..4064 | 0.03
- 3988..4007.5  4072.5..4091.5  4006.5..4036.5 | 0.08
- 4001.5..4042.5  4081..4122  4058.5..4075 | 0.00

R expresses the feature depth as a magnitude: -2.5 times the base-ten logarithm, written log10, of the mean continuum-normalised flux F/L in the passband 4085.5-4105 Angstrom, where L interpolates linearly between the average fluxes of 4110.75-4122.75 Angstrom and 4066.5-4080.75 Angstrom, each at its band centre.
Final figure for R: -0.138 mag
